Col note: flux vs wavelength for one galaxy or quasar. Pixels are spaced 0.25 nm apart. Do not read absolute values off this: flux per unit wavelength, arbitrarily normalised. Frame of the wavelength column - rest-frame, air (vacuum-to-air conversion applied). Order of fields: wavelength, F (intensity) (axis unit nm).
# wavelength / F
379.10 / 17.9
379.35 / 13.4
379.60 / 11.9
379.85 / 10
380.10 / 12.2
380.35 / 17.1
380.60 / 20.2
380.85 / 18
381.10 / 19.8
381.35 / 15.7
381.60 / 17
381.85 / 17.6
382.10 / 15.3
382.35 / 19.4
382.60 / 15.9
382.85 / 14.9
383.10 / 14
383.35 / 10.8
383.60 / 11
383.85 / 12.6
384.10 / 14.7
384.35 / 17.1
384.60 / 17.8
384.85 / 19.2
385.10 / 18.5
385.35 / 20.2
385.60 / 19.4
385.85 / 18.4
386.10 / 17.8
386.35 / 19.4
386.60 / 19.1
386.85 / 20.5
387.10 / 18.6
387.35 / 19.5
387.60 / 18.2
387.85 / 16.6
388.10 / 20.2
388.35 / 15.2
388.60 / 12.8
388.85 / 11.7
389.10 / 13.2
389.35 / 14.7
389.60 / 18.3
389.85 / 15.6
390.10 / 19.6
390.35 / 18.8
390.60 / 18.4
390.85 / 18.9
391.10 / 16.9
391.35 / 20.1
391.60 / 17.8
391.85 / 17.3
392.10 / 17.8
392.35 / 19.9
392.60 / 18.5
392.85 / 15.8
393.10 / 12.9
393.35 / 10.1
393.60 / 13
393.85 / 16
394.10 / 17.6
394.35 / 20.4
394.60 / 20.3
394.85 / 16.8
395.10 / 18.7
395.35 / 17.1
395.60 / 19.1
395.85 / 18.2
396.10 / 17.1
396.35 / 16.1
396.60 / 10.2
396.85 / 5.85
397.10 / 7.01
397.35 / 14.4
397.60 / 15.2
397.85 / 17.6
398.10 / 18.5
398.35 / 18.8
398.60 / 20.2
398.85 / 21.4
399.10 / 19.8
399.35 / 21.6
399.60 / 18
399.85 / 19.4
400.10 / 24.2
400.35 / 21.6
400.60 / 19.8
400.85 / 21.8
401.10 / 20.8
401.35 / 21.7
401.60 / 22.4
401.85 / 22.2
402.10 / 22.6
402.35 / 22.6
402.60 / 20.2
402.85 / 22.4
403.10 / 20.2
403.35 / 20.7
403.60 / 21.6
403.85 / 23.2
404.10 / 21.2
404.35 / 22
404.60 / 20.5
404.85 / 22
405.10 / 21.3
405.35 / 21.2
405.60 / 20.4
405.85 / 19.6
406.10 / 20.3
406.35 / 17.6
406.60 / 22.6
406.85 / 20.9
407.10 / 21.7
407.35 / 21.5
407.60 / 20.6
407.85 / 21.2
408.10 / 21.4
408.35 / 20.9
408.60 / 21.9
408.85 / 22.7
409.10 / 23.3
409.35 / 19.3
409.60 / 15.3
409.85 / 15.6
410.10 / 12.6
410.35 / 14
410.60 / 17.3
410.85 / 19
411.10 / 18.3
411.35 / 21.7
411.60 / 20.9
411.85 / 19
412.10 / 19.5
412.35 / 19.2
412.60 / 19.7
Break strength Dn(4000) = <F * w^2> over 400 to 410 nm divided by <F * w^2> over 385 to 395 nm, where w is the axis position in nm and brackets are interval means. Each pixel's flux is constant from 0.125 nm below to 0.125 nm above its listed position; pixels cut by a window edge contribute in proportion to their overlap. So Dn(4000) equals 1.31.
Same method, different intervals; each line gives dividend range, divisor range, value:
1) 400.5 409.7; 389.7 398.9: 1.34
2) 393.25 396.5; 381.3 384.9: 1.17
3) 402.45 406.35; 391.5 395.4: 1.32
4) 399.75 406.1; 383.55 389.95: 1.37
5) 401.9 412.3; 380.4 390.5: 1.33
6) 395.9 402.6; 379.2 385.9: 1.26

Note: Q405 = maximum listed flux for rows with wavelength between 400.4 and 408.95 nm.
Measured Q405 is 23.2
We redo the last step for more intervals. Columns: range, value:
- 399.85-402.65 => 24.2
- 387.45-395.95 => 20.4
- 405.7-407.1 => 22.6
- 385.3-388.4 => 20.5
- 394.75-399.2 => 21.4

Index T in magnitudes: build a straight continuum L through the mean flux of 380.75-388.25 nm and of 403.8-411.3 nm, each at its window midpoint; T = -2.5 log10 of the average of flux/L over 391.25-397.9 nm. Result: 0.157 mag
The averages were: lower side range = 17.2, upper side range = 20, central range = 15.9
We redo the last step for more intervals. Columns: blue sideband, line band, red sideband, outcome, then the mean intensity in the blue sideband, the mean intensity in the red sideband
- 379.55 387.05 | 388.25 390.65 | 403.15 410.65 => 0.116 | 16.6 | 20.2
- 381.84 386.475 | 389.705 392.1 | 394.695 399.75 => -0.099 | 16.5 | 16.6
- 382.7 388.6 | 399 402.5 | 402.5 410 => -0.083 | 17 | 20.8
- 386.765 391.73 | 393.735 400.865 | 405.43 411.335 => 0.037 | 17.3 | 19.5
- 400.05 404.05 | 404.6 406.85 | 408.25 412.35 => -0.011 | 21.7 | 18.8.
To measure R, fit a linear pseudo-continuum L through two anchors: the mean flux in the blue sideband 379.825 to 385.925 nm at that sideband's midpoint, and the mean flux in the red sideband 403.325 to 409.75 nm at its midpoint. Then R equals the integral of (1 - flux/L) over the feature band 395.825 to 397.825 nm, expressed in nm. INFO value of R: 0.638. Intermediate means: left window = 16.4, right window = 20.9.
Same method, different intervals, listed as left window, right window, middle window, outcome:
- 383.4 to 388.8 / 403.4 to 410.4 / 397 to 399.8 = 0.21 nm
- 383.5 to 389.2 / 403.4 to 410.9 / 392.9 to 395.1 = 0.26 nm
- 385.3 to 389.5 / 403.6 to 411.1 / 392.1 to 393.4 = 0.15 nm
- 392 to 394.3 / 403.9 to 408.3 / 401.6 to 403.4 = -0.19 nm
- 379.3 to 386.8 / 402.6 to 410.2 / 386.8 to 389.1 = 0.07 nm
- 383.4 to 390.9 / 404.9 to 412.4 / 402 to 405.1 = -0.40 nm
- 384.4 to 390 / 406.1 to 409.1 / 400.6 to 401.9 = -0.10 nm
